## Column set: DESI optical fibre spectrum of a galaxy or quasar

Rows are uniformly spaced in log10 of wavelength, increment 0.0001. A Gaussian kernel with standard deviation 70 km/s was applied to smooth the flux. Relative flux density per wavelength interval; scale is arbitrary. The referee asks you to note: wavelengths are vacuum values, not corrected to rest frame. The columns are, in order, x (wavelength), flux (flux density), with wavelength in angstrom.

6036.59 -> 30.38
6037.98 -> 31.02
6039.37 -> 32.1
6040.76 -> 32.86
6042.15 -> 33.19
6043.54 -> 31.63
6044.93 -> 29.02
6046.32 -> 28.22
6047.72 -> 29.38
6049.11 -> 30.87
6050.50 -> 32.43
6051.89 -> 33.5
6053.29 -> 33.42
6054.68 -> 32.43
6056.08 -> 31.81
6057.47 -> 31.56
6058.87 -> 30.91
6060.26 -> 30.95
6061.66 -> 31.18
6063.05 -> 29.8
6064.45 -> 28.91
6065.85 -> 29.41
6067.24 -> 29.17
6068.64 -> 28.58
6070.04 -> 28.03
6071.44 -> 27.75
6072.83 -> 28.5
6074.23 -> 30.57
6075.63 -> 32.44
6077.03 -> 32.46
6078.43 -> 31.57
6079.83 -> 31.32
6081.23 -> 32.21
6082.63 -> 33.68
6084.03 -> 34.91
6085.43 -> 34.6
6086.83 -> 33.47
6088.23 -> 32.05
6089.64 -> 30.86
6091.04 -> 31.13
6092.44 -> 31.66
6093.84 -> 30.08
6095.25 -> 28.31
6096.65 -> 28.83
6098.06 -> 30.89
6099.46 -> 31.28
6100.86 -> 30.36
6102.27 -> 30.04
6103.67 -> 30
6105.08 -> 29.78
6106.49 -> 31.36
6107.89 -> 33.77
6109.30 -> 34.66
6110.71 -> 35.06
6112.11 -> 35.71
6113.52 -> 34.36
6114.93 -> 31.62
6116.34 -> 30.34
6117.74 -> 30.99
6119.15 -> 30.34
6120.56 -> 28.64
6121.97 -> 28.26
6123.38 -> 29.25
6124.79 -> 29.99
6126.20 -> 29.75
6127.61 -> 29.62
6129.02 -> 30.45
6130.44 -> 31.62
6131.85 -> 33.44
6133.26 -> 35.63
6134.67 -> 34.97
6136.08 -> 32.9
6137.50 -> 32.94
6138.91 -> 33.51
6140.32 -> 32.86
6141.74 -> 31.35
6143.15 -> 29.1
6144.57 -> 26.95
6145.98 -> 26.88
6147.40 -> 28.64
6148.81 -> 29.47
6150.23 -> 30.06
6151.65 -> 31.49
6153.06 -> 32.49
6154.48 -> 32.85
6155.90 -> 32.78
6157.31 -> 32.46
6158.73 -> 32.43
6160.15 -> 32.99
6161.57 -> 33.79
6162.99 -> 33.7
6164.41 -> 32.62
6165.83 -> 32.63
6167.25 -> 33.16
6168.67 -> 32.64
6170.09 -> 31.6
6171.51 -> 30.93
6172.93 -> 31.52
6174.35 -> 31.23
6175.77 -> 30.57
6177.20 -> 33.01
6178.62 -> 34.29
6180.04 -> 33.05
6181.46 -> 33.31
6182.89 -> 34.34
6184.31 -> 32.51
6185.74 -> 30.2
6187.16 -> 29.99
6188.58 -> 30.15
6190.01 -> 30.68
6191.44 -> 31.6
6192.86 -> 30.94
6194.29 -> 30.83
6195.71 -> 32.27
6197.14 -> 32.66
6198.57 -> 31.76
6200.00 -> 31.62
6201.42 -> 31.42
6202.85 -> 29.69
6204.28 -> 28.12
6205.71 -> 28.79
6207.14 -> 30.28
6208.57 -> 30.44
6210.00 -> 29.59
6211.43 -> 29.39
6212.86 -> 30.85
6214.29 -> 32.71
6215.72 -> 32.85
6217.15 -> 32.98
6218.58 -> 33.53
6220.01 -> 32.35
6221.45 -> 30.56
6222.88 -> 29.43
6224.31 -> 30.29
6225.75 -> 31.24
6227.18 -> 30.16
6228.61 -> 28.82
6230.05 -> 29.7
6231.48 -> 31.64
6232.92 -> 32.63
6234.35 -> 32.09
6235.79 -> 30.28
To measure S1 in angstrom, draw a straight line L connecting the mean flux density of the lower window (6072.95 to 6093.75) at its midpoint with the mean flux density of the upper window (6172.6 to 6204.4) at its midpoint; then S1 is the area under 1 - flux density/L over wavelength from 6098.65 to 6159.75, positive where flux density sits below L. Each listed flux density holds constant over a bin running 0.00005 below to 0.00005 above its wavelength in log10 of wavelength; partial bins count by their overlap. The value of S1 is 1.0 angstrom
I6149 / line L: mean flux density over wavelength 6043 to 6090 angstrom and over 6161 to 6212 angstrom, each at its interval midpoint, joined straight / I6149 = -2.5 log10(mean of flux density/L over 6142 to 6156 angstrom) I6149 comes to 0.050 mag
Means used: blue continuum 31.1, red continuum 31.5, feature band 30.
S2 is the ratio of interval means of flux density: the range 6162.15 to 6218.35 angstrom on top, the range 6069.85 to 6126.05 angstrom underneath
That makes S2 1.0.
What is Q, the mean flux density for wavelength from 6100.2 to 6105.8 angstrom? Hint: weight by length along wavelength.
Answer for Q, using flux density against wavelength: 30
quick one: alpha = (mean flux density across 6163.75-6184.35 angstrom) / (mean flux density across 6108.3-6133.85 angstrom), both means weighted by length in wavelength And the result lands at 1.03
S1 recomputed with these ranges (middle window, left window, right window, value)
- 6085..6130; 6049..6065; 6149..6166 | 1.2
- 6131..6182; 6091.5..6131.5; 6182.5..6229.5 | -1.8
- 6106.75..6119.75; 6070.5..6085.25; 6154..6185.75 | -0.4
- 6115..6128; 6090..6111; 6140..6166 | 0.6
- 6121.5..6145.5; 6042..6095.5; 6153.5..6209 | 0.1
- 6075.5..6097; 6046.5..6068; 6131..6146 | -0.3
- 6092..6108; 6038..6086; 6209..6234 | 0.4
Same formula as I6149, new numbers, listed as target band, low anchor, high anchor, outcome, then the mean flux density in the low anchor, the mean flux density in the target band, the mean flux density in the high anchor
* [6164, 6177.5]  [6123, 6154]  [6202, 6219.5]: -0.03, 31.1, 31.9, 30.8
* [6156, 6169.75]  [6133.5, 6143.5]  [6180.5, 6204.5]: -0.02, 32.8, 32.9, 31.4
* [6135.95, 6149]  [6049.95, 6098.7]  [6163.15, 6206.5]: 0.04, 31.1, 30.4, 31.6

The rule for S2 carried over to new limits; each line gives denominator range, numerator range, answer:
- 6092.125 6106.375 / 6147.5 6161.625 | 1.06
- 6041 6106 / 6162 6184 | 1.05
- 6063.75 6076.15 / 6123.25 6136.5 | 1.09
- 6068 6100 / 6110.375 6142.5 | 1.02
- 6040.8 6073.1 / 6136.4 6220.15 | 1.03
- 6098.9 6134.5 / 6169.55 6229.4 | 0.99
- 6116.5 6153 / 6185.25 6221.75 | 1.01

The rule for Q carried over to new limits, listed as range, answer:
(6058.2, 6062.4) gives 31.1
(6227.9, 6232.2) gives 30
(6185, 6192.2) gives 30.5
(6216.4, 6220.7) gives 33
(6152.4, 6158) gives 32.7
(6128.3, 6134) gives 32.8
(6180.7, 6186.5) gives 32.6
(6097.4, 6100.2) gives 31.2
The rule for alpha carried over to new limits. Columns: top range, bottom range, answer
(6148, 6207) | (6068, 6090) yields 1.01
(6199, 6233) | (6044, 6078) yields 1.01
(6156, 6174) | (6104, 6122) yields 1.02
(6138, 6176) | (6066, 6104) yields 1.02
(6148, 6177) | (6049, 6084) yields 1.03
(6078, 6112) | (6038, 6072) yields 1.04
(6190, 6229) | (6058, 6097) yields 1.00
